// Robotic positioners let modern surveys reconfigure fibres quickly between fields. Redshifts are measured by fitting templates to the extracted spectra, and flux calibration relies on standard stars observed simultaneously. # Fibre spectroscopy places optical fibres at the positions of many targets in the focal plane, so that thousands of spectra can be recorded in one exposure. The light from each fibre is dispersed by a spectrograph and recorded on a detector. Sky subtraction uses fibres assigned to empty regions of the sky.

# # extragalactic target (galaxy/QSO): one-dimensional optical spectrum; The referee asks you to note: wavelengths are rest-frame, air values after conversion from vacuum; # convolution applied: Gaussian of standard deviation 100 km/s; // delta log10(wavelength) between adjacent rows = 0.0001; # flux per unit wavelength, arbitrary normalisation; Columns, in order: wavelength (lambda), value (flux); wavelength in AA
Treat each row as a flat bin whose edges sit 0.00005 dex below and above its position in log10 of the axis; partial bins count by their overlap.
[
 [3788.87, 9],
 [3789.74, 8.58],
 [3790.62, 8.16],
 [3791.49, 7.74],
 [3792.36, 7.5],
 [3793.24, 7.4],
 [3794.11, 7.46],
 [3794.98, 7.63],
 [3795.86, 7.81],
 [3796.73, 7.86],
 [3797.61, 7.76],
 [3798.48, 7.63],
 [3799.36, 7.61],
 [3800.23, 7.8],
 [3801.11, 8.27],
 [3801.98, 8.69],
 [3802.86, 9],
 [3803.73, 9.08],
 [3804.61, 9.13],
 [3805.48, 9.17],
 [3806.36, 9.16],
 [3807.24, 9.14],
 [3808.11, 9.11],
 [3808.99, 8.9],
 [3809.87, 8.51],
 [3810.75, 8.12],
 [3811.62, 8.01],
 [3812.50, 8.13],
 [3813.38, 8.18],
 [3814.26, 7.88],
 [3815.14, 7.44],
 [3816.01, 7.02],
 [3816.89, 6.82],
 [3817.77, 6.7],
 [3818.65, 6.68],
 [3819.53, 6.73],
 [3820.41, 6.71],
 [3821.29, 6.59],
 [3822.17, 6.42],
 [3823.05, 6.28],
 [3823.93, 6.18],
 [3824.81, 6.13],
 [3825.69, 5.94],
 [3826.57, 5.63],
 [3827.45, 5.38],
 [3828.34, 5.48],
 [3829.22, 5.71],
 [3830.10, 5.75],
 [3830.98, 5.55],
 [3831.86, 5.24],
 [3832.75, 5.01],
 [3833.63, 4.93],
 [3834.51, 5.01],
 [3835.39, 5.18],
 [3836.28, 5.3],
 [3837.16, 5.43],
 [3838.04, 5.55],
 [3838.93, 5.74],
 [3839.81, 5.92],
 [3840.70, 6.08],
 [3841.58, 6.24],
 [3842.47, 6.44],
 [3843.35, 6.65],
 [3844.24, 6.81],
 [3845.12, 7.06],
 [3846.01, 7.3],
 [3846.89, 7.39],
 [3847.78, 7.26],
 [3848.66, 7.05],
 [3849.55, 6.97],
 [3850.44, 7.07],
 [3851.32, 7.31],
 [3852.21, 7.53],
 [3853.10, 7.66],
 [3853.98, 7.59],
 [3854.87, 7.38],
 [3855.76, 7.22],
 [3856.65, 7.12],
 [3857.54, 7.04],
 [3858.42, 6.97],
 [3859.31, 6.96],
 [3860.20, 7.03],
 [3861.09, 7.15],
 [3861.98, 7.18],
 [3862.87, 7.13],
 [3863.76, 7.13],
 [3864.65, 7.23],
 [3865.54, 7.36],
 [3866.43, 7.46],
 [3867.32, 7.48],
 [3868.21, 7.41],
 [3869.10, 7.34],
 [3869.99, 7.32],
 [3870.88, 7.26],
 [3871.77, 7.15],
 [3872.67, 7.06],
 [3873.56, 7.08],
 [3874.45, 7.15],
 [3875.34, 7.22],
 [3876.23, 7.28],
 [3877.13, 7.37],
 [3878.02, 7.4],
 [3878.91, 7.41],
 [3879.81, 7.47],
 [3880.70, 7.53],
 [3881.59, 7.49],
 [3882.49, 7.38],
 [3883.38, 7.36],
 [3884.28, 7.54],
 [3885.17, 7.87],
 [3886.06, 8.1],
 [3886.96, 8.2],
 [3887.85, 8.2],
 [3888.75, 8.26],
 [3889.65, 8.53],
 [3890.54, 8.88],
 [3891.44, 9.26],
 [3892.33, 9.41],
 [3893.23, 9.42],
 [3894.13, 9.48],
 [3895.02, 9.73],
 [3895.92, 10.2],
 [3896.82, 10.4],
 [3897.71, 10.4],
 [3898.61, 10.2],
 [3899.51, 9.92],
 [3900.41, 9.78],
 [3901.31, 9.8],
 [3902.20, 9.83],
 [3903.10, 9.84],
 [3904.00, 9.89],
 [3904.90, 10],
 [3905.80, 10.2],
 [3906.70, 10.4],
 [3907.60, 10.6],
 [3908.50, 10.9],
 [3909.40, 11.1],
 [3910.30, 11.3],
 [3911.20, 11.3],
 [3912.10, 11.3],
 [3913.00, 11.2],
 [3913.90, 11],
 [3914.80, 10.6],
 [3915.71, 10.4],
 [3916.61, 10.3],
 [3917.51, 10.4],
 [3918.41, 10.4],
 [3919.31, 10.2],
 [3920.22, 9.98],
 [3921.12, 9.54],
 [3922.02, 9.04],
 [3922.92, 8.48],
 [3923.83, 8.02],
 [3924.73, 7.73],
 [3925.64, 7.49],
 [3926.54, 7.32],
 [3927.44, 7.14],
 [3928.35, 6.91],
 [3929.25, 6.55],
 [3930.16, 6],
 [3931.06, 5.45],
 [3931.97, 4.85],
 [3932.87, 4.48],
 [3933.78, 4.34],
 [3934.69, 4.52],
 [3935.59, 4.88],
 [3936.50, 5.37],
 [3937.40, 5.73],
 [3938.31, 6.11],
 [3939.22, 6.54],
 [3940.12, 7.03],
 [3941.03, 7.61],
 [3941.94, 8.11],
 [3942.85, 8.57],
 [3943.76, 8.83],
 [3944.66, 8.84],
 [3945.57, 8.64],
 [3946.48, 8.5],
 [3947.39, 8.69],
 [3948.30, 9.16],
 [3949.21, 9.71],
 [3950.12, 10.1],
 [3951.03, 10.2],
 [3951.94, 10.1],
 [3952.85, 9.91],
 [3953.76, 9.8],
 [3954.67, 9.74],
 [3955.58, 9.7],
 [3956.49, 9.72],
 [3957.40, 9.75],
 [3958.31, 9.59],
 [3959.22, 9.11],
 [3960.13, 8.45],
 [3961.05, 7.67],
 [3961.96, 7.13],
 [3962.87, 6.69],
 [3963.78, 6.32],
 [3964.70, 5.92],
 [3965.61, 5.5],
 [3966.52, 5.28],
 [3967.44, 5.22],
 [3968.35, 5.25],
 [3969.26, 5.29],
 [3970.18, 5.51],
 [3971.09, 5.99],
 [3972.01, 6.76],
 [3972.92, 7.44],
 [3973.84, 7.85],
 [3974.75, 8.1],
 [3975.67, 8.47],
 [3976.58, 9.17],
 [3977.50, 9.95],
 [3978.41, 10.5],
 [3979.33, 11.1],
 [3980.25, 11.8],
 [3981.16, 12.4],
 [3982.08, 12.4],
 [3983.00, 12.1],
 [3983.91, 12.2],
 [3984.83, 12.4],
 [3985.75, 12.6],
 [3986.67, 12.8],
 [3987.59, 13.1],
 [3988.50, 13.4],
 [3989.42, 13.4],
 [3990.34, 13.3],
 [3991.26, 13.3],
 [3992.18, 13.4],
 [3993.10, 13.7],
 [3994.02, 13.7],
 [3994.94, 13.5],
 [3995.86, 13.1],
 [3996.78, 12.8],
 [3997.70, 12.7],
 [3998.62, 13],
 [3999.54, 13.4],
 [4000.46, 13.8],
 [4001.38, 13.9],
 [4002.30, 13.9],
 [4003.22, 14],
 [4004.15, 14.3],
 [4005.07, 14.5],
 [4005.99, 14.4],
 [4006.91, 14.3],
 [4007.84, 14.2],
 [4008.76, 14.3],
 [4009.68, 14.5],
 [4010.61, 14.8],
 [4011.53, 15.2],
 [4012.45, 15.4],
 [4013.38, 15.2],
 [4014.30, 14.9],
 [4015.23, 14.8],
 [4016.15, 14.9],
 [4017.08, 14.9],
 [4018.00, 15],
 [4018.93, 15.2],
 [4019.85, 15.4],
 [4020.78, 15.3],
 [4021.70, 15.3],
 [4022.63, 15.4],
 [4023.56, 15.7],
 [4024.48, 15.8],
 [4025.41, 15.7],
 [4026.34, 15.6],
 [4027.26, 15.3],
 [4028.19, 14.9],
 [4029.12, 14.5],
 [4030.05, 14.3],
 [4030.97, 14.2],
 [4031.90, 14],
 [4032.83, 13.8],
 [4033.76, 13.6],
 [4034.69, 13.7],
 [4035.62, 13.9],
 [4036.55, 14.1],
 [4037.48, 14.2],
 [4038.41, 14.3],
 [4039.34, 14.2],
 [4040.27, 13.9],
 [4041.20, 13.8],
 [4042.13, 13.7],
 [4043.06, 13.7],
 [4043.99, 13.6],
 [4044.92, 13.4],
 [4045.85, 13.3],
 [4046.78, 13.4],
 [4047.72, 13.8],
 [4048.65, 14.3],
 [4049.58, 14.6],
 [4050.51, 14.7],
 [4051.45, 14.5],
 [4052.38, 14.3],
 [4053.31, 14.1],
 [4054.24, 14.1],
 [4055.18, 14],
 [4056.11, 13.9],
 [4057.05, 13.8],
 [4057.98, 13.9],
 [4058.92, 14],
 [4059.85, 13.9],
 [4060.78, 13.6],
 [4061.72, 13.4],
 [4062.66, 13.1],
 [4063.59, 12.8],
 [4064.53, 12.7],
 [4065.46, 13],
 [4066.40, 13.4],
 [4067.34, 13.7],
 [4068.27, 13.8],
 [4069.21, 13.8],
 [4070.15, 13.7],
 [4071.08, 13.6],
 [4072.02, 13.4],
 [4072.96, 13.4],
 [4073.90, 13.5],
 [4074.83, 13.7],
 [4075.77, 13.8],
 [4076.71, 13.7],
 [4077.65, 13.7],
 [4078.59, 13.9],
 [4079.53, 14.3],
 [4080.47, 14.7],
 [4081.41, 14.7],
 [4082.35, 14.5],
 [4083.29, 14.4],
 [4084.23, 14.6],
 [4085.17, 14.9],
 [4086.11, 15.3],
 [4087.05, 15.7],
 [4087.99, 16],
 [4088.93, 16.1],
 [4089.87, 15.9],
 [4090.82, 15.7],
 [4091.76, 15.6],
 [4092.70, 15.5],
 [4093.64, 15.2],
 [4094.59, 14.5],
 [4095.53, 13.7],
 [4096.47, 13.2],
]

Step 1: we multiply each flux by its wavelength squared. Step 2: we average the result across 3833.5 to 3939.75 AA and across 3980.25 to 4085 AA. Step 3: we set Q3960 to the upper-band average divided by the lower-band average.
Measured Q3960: 1.91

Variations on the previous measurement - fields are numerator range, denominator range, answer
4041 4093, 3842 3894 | 2.08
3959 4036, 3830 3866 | 2.01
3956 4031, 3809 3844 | 2.07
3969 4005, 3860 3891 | 1.64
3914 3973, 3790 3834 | 1.14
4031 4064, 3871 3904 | 1.77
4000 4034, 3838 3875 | 2.27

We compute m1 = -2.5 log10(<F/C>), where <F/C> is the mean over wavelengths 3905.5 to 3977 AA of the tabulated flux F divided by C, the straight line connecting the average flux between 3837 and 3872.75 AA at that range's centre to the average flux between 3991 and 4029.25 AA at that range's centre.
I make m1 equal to 0.32 mag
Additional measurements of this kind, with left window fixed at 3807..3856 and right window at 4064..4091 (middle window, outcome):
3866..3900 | 0.02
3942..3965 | 0.18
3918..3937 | 0.33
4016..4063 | -0.10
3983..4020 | -0.17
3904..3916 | -0.18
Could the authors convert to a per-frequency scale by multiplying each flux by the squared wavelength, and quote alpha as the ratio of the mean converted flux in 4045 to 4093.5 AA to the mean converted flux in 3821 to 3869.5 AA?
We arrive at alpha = 2.4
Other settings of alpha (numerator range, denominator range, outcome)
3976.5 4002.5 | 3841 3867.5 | 1.91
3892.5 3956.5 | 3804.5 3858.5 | 1.36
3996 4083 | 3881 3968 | 1.75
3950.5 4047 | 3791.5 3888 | 1.86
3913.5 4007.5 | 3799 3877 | 1.45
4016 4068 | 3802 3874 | 2.26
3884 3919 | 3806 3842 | 1.57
